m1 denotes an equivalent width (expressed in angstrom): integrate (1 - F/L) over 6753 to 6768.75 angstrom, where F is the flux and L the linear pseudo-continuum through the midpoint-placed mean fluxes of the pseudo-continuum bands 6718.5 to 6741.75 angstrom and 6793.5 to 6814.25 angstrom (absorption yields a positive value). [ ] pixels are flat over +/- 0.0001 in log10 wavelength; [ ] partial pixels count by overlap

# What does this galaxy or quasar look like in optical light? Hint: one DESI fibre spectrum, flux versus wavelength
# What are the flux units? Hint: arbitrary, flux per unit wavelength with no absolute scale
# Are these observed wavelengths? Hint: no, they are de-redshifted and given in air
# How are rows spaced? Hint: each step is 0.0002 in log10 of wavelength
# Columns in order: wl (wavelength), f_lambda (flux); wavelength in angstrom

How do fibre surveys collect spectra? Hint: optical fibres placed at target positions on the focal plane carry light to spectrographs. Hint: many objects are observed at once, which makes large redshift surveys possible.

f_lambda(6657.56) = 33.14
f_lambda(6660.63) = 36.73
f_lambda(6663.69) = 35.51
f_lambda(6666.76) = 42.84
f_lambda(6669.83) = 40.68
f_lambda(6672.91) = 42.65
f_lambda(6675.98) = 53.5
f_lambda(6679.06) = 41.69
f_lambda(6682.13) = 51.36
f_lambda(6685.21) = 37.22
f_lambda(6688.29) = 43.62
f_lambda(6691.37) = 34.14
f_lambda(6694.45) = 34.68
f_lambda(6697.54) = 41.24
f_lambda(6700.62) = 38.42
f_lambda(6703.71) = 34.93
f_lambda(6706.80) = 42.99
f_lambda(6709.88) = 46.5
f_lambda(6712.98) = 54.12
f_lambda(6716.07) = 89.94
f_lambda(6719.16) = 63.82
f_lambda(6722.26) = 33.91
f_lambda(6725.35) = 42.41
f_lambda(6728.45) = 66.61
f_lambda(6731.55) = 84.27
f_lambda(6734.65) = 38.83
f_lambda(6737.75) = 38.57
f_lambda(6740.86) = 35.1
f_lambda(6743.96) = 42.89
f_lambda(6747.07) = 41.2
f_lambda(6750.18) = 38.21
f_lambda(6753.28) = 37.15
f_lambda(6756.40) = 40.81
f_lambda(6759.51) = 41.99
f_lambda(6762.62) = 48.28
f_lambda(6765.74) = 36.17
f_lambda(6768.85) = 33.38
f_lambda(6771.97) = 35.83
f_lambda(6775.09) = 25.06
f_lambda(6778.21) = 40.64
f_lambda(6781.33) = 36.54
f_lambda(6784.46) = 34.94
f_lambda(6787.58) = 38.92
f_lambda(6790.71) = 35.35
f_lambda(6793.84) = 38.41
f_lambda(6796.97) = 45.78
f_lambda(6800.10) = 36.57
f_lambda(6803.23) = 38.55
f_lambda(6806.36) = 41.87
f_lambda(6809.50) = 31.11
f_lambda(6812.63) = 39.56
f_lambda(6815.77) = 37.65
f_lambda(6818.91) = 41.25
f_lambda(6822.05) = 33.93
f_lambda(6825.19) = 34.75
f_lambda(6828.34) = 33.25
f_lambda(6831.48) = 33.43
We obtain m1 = 1.76 angstrom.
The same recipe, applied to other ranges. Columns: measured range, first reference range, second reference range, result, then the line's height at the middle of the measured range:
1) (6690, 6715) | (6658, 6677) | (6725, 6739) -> 3.7 angstrom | 48.9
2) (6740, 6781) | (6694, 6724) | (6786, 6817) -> 4.5 angstrom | 42.9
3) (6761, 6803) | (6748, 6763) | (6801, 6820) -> 2.2 angstrom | 39.5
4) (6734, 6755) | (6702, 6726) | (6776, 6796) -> 3.0 angstrom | 45.4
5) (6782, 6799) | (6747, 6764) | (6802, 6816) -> 0.2 angstrom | 38.9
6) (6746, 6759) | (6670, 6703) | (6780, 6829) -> -0.1 angstrom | 39.3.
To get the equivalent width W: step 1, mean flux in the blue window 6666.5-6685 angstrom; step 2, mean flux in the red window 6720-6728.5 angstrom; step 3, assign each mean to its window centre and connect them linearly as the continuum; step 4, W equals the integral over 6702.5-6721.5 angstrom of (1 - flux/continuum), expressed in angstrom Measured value -3.9 angstrom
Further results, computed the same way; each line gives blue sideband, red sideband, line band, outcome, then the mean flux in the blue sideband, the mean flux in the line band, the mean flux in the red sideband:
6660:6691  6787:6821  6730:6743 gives -2.6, 42.4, 48.9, 38.6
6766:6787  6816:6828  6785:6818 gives -2.5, 34.7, 38.3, 36.4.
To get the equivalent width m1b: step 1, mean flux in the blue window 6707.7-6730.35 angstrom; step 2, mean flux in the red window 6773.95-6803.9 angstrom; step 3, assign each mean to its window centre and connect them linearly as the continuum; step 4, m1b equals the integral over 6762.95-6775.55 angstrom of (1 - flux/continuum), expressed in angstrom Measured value 2.4 angstrom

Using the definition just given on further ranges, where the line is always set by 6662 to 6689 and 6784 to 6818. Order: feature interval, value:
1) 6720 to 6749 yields -4.6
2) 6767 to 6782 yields 1.9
